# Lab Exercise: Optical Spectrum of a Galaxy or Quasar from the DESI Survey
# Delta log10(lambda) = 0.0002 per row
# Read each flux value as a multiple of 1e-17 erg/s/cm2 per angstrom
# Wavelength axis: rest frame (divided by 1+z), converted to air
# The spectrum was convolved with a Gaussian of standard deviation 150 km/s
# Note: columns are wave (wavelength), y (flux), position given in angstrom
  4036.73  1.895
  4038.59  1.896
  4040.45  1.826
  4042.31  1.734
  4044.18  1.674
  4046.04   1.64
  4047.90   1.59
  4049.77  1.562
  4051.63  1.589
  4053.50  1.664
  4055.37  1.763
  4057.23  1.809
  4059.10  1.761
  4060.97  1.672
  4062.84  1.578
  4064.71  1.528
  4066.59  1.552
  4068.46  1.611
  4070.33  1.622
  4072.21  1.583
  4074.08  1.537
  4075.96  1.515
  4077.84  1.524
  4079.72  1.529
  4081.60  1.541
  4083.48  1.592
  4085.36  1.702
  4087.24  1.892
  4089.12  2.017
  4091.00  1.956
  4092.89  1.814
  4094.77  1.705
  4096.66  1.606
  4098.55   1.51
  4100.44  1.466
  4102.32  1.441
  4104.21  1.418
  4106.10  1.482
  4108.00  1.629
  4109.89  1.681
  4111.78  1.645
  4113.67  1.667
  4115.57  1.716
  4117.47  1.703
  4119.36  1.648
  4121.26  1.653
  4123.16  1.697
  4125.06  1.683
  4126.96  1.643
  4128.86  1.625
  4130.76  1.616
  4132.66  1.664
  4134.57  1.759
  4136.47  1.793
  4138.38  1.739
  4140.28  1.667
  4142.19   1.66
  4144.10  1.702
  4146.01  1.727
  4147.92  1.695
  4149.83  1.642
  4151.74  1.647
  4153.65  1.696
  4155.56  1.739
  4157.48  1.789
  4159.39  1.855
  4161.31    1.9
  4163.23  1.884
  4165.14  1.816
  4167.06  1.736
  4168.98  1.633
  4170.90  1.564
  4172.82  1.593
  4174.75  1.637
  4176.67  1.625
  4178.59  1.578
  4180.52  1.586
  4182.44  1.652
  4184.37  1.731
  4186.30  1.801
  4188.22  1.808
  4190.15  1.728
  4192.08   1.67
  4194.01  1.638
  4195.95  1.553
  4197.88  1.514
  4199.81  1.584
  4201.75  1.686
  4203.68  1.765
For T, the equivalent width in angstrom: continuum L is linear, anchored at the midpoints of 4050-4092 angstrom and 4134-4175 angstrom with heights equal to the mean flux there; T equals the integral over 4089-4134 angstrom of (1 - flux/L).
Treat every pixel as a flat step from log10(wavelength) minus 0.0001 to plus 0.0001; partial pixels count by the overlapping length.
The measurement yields 1.12 angstrom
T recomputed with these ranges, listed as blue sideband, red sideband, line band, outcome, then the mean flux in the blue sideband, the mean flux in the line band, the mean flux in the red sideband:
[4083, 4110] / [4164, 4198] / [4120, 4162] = -1.1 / 1.66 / 1.71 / 1.66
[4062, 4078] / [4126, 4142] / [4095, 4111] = 0.9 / 1.56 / 1.54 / 1.69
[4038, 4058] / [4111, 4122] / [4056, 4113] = 1.8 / 1.7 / 1.63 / 1.67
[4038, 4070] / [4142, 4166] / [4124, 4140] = 0.4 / 1.67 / 1.69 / 1.75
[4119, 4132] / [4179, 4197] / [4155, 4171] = -1.1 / 1.65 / 1.78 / 1.68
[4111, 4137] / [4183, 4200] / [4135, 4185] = -0.8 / 1.68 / 1.7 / 1.67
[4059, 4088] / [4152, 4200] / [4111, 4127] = -0.3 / 1.6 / 1.67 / 1.69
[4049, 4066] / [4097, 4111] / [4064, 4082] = 0.6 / 1.66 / 1.55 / 1.52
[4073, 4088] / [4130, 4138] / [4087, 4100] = -1.1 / 1.6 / 1.77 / 1.71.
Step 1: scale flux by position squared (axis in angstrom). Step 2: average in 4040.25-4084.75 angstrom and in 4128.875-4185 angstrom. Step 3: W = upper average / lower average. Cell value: 1.10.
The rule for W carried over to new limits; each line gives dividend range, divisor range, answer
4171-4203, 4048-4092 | 1.05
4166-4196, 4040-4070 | 1.07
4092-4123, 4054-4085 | 1.02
